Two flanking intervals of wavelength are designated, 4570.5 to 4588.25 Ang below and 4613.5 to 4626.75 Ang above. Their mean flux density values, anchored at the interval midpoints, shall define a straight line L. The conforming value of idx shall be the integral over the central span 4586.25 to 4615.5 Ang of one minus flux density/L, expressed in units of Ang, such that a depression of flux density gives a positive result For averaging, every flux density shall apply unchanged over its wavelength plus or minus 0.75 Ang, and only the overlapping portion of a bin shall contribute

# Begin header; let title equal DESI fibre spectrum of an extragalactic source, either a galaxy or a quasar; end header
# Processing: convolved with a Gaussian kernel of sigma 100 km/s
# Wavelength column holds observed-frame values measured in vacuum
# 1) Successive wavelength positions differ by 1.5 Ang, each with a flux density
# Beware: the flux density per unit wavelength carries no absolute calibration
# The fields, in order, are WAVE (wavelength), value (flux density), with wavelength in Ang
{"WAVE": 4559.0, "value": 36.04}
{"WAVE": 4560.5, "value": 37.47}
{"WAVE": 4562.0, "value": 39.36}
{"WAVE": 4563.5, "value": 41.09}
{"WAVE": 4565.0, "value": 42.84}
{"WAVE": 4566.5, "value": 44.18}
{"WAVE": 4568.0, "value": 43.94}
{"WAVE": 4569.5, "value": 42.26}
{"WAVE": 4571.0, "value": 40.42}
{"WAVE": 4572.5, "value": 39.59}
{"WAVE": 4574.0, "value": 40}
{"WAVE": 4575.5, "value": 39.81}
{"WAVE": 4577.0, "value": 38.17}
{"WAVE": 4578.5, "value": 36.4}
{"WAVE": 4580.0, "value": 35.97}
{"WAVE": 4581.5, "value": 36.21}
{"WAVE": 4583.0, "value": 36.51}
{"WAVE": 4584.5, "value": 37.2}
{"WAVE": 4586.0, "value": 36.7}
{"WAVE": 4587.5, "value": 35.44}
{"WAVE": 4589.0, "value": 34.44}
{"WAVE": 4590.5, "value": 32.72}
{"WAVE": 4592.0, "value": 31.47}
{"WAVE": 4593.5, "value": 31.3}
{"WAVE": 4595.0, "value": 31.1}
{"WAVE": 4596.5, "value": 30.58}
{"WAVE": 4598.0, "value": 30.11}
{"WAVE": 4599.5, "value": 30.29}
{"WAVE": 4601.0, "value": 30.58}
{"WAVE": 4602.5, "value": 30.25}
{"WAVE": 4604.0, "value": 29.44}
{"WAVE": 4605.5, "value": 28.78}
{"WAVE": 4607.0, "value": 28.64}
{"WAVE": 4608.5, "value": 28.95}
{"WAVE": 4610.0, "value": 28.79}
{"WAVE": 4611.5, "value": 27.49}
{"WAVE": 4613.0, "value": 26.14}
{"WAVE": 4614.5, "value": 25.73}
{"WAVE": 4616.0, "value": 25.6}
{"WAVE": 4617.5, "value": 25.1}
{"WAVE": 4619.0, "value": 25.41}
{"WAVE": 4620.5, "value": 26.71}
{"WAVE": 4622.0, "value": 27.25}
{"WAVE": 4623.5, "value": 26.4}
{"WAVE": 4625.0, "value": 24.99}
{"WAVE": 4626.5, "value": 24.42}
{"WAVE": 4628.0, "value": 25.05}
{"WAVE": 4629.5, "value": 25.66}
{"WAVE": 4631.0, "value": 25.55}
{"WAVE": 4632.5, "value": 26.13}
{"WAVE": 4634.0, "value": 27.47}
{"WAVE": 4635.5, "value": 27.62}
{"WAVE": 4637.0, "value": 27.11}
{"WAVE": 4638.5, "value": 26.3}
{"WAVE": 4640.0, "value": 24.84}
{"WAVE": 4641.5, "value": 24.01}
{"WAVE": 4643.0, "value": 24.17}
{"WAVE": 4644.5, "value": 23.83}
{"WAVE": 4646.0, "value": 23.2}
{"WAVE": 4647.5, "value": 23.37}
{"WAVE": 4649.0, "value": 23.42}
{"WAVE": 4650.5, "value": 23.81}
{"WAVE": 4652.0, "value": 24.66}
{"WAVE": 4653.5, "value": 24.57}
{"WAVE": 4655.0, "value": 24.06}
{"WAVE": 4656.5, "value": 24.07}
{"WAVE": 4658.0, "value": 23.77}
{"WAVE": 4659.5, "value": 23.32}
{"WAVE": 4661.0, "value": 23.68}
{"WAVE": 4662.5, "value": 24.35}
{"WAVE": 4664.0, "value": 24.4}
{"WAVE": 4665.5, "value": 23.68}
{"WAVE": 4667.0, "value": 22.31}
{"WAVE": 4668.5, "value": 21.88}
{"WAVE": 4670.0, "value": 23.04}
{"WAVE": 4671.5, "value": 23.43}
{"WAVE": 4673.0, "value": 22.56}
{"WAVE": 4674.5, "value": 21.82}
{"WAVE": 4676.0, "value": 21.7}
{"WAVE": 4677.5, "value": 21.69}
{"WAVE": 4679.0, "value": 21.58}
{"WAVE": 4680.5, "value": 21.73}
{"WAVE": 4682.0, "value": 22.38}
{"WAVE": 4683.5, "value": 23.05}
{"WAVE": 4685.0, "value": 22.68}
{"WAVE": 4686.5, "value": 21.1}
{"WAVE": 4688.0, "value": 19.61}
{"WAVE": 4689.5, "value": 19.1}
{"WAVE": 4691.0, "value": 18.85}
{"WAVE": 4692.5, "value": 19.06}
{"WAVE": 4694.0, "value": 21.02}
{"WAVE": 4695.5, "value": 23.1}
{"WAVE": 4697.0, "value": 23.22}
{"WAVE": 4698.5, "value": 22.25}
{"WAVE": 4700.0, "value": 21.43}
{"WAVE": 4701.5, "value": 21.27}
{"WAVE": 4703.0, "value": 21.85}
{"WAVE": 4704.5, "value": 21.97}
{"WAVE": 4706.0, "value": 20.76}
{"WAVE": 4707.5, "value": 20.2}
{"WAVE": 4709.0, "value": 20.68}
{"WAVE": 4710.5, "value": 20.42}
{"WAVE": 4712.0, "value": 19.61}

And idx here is 1.1 Ang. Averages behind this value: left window 37.7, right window 25.8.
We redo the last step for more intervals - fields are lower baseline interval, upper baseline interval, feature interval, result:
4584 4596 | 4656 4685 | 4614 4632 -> 2.2 Ang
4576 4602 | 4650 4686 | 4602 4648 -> 4.2 Ang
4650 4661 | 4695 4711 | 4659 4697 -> 1.3 Ang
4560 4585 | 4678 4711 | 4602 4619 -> 3.2 Ang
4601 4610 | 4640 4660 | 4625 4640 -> 0.0 Ang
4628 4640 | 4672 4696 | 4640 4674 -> 0.5 Ang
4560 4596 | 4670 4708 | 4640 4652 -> 1.7 Ang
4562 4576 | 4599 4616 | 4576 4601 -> 0.7 Ang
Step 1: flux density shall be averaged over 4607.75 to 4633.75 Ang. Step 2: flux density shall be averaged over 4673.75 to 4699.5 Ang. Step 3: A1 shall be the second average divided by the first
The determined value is 0.82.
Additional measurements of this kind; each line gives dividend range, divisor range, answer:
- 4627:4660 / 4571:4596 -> 0.69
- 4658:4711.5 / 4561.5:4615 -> 0.63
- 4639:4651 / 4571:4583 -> 0.63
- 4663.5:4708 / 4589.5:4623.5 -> 0.76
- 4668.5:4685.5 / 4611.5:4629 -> 0.87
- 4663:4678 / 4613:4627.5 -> 0.88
